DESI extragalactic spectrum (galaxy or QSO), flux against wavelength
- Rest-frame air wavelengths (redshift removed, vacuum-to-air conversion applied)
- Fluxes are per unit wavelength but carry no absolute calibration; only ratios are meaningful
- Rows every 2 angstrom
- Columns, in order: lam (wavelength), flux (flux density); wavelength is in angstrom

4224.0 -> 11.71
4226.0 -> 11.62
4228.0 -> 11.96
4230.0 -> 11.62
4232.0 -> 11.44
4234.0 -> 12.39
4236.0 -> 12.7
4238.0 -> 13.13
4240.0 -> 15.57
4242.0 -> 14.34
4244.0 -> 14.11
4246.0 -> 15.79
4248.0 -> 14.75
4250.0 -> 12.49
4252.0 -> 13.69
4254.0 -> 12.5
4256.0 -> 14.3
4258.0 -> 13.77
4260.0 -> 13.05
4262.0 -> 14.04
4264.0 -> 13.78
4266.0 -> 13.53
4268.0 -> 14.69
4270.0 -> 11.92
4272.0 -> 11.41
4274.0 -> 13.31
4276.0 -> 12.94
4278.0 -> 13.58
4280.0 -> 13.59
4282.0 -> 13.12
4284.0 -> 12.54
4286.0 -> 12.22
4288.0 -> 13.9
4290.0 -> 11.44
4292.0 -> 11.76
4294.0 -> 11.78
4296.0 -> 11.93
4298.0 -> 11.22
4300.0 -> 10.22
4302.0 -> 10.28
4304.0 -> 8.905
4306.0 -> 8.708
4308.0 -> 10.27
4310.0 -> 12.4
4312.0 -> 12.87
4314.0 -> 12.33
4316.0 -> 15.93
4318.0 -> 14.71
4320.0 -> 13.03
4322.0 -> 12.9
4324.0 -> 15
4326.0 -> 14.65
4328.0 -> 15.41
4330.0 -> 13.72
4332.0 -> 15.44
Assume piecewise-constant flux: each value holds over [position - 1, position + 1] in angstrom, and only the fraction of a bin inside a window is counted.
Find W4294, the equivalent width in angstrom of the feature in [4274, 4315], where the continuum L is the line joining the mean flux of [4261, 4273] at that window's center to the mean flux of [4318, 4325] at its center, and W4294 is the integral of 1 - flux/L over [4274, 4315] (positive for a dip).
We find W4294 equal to 5.1 angstrom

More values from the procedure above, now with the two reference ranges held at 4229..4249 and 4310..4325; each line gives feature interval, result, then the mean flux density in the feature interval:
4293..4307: 3.3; 10.4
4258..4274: 0.5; 13.2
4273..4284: 0.3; 13.2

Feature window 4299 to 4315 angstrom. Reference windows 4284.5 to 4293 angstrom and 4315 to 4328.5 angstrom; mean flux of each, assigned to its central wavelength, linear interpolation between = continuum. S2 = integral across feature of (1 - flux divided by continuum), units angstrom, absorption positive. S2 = 3.3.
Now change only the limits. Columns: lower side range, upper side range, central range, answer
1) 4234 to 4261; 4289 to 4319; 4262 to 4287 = -0.6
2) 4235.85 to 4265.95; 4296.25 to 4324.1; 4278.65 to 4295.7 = 0.2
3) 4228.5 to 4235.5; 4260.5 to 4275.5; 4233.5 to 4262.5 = -3.1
